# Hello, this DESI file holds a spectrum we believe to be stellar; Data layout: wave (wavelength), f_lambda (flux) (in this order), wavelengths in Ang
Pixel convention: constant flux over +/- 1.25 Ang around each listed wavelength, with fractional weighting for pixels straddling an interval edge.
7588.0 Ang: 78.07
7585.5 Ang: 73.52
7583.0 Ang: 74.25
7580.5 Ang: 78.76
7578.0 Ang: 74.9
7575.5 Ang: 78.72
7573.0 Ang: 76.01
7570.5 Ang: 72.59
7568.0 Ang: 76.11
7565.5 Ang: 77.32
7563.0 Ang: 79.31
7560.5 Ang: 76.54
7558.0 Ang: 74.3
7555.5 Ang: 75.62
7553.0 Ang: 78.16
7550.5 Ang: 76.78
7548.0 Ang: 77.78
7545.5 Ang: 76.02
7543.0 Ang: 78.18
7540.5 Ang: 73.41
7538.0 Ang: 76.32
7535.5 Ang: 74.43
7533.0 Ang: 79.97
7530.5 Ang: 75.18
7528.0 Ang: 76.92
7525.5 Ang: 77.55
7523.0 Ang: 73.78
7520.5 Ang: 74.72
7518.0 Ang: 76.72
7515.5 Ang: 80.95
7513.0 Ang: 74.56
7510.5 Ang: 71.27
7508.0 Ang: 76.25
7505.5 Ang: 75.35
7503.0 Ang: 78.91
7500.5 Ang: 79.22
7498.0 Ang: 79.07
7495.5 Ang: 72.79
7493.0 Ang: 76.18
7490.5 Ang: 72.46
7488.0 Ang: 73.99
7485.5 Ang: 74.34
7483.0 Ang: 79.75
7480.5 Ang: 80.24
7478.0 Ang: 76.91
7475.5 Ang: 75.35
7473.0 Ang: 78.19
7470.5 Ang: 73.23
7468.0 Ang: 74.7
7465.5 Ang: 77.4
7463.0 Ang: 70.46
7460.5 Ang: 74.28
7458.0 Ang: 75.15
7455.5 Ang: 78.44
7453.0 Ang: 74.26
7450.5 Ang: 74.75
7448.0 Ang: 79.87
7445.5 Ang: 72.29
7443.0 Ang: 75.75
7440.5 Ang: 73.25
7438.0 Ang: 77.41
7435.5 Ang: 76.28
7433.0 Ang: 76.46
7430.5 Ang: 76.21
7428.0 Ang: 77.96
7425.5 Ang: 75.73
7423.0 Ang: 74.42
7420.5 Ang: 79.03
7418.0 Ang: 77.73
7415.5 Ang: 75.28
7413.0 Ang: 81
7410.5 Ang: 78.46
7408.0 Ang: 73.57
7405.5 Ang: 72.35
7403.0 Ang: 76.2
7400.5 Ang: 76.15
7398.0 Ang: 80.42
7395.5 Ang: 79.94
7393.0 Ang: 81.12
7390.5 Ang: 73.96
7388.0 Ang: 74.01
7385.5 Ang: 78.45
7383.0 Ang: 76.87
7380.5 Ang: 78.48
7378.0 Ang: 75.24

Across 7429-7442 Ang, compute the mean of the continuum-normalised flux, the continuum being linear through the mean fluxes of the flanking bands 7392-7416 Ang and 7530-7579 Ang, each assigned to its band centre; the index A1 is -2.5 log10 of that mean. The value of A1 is 0.02 mag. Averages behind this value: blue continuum 77.5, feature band 76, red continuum 76.4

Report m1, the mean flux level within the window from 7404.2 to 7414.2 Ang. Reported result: 76.3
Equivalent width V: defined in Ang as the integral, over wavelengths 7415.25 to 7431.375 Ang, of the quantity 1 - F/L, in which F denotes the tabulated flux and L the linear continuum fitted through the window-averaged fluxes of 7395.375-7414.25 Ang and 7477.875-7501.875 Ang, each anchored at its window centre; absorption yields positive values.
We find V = 0.1 Ang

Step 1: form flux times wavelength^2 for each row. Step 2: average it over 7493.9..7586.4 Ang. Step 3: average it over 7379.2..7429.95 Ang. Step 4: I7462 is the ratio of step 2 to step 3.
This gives 1.03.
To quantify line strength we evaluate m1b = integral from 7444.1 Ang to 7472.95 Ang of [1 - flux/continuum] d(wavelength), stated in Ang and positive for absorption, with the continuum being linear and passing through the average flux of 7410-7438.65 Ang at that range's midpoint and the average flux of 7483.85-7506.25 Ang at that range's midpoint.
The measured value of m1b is 0.5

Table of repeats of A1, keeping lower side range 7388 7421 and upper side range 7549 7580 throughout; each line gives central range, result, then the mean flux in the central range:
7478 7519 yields 0.00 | 76.4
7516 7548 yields 0.00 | 76.3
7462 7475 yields 0.03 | 74.9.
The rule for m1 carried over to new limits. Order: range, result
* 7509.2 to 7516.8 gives 75.6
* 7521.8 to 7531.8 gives 75.9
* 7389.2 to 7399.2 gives 78.8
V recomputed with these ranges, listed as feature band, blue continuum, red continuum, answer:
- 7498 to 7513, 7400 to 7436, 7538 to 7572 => 0.01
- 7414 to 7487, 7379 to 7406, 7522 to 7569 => 0.85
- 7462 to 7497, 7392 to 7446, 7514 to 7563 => 0.52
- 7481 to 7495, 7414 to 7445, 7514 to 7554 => 0.18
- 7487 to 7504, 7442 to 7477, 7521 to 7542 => -0.10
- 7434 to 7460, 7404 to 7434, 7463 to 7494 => 0.17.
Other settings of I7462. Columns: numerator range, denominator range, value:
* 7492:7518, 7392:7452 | 1.02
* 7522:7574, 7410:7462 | 1.03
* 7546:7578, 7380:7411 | 1.04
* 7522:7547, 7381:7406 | 1.03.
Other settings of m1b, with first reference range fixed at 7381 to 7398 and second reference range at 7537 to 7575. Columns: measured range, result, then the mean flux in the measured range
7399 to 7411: 0.4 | 75.3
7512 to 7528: 0.0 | 76.5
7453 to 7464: 0.4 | 74.6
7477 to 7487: -0.1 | 77.7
